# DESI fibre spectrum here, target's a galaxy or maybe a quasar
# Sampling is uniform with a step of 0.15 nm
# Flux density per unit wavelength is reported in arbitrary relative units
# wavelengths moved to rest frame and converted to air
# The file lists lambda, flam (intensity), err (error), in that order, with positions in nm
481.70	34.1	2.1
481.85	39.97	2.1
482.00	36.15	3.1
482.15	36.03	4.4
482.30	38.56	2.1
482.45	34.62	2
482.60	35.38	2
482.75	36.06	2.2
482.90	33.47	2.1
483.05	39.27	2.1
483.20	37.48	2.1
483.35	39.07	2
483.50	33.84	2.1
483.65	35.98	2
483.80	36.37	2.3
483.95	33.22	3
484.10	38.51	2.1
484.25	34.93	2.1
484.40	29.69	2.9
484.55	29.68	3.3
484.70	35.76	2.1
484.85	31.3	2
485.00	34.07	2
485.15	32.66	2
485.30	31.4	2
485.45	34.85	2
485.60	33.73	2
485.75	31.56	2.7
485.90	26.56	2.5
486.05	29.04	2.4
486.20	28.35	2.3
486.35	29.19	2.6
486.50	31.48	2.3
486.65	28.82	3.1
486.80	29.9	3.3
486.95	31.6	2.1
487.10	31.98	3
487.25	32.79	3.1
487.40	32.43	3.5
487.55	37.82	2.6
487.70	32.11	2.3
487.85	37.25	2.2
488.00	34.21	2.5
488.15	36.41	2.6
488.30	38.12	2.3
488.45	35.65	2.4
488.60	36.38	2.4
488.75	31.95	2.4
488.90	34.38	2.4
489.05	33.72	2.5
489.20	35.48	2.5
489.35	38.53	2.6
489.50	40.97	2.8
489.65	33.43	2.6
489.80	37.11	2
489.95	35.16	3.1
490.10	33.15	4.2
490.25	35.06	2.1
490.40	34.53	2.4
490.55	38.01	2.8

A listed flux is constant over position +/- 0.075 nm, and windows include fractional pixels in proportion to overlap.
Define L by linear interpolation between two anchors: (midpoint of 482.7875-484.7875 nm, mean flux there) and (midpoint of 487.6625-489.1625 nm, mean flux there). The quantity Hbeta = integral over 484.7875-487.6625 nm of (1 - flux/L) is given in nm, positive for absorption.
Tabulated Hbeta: 0.29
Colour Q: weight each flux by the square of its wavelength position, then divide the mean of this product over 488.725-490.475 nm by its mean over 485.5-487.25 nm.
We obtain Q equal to 1.18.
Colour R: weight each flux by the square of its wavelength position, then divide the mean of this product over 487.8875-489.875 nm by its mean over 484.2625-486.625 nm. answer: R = 1.2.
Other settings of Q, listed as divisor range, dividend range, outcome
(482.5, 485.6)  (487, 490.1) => 1.04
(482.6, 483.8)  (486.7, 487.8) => 0.91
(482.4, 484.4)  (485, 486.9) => 0.87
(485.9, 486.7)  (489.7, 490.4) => 1.22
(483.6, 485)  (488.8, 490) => 1.09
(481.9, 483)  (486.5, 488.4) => 0.95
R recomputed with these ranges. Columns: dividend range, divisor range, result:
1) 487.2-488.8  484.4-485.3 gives 1.10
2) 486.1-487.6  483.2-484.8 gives 0.91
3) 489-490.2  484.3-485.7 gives 1.12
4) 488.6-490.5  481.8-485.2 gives 1.03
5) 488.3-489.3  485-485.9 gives 1.09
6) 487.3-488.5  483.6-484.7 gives 1.05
